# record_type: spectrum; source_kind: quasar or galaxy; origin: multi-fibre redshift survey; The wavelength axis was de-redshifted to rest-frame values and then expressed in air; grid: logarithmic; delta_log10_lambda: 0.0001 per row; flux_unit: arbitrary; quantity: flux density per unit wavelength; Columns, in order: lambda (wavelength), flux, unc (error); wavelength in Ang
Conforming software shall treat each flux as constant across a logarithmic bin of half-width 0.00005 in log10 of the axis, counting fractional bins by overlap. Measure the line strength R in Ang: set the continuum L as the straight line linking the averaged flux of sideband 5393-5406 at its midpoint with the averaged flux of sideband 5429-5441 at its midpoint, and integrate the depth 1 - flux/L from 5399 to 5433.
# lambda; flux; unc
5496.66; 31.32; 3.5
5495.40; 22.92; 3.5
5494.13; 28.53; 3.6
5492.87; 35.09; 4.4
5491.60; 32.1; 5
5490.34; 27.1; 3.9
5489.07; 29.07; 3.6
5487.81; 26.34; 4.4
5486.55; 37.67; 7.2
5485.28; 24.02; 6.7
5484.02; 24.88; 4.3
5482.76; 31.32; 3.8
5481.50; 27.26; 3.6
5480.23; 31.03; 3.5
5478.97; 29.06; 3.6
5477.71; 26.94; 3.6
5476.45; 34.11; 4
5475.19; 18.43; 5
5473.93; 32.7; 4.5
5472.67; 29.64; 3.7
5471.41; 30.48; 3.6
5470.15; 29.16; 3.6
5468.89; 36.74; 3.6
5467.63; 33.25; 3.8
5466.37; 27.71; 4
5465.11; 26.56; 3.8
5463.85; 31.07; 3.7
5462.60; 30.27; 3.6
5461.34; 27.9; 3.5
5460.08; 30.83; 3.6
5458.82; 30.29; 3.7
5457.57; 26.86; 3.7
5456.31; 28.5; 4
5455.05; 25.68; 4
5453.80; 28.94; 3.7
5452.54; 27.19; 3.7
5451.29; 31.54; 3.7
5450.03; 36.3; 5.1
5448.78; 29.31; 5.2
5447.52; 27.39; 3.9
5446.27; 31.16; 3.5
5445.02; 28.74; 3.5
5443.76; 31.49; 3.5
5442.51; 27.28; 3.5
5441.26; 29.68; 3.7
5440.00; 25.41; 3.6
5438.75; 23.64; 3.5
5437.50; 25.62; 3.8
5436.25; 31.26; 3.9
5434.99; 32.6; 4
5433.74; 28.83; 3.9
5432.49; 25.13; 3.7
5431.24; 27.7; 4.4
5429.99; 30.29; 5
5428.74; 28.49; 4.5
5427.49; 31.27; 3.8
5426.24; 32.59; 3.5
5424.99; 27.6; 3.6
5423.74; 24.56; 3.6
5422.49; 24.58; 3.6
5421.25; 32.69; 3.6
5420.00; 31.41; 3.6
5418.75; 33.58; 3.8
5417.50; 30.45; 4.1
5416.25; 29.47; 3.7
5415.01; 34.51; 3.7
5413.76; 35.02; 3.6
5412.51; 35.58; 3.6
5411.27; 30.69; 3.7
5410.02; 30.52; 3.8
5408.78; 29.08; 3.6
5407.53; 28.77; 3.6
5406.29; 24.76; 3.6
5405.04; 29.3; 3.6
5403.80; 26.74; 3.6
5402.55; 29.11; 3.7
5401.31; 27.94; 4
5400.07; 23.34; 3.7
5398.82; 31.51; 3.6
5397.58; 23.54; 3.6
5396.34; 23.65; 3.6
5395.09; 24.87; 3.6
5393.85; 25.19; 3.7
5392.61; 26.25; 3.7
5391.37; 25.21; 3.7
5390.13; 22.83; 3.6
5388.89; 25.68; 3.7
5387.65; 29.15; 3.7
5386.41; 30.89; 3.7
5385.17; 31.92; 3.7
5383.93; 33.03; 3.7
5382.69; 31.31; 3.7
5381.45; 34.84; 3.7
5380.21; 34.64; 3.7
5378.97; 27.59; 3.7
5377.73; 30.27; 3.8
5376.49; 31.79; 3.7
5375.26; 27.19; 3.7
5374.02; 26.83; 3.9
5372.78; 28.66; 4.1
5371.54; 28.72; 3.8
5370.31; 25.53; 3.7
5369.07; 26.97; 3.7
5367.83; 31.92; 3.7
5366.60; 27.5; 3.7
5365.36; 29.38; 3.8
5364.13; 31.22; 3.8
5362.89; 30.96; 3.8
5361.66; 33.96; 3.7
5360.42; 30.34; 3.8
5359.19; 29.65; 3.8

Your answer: -3.0 Ang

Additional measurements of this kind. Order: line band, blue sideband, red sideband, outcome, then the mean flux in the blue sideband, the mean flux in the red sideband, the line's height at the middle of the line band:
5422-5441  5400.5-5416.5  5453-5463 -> 0.9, 30.1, 28.6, 29.4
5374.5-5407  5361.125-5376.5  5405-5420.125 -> 2.1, 29.2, 31.1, 30.1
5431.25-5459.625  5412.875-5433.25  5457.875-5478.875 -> 1.0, 30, 29.7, 29.9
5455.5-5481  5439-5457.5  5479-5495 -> -0.3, 29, 29.4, 29.2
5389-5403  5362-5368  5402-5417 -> 2.1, 30.3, 30.3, 30.3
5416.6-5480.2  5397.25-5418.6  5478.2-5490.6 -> -0.2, 29.6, 28.8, 29.2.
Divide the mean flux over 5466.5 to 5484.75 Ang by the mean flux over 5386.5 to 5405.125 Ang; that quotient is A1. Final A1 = 1.1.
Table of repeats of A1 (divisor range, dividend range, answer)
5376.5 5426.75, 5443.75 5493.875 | 1.01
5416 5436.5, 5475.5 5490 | 0.98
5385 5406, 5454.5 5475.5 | 1.10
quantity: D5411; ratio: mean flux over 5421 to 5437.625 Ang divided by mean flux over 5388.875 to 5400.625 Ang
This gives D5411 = 1.14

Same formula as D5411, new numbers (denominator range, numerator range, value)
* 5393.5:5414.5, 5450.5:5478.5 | 1.04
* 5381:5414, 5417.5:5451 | 1.03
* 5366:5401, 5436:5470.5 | 1.04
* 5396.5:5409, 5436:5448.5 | 1.03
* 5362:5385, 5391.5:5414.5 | 0.94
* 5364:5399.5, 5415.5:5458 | 1.02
